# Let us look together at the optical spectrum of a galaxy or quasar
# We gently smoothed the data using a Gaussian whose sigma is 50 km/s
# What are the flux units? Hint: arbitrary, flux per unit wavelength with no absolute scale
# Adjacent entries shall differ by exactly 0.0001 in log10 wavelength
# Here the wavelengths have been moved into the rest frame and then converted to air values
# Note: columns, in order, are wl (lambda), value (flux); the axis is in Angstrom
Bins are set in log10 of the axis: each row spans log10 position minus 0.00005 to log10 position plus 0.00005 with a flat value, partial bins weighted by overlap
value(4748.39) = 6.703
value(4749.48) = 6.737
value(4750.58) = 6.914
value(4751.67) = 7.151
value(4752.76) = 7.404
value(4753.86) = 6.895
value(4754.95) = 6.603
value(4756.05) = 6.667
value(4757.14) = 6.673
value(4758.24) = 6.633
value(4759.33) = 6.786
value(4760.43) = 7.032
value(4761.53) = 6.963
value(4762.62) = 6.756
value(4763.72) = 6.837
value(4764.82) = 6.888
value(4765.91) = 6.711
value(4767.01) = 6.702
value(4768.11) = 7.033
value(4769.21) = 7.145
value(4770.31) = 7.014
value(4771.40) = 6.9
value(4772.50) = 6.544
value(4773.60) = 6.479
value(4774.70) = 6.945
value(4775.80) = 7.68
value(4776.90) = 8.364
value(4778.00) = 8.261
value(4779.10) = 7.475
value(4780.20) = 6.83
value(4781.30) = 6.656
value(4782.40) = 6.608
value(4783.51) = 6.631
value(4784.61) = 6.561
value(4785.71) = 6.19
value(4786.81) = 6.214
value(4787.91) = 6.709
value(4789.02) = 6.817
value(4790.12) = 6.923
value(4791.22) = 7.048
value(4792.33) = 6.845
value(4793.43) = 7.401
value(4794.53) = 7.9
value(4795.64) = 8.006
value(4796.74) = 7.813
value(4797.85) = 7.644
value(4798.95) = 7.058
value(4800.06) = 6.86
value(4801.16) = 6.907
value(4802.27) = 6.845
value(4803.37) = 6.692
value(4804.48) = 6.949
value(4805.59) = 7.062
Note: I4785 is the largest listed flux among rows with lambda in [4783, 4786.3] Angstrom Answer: 6.631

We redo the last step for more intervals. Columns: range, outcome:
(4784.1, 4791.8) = 7.048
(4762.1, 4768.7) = 7.033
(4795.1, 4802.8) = 8.006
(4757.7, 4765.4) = 7.032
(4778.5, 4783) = 7.475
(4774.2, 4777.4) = 8.364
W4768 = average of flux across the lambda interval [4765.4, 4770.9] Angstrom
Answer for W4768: 6.92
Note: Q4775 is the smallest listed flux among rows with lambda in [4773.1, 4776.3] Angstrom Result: 6.479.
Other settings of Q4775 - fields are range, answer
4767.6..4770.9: 7.014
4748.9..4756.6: 6.603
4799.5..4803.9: 6.692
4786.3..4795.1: 6.214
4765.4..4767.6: 6.702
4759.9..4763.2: 6.756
